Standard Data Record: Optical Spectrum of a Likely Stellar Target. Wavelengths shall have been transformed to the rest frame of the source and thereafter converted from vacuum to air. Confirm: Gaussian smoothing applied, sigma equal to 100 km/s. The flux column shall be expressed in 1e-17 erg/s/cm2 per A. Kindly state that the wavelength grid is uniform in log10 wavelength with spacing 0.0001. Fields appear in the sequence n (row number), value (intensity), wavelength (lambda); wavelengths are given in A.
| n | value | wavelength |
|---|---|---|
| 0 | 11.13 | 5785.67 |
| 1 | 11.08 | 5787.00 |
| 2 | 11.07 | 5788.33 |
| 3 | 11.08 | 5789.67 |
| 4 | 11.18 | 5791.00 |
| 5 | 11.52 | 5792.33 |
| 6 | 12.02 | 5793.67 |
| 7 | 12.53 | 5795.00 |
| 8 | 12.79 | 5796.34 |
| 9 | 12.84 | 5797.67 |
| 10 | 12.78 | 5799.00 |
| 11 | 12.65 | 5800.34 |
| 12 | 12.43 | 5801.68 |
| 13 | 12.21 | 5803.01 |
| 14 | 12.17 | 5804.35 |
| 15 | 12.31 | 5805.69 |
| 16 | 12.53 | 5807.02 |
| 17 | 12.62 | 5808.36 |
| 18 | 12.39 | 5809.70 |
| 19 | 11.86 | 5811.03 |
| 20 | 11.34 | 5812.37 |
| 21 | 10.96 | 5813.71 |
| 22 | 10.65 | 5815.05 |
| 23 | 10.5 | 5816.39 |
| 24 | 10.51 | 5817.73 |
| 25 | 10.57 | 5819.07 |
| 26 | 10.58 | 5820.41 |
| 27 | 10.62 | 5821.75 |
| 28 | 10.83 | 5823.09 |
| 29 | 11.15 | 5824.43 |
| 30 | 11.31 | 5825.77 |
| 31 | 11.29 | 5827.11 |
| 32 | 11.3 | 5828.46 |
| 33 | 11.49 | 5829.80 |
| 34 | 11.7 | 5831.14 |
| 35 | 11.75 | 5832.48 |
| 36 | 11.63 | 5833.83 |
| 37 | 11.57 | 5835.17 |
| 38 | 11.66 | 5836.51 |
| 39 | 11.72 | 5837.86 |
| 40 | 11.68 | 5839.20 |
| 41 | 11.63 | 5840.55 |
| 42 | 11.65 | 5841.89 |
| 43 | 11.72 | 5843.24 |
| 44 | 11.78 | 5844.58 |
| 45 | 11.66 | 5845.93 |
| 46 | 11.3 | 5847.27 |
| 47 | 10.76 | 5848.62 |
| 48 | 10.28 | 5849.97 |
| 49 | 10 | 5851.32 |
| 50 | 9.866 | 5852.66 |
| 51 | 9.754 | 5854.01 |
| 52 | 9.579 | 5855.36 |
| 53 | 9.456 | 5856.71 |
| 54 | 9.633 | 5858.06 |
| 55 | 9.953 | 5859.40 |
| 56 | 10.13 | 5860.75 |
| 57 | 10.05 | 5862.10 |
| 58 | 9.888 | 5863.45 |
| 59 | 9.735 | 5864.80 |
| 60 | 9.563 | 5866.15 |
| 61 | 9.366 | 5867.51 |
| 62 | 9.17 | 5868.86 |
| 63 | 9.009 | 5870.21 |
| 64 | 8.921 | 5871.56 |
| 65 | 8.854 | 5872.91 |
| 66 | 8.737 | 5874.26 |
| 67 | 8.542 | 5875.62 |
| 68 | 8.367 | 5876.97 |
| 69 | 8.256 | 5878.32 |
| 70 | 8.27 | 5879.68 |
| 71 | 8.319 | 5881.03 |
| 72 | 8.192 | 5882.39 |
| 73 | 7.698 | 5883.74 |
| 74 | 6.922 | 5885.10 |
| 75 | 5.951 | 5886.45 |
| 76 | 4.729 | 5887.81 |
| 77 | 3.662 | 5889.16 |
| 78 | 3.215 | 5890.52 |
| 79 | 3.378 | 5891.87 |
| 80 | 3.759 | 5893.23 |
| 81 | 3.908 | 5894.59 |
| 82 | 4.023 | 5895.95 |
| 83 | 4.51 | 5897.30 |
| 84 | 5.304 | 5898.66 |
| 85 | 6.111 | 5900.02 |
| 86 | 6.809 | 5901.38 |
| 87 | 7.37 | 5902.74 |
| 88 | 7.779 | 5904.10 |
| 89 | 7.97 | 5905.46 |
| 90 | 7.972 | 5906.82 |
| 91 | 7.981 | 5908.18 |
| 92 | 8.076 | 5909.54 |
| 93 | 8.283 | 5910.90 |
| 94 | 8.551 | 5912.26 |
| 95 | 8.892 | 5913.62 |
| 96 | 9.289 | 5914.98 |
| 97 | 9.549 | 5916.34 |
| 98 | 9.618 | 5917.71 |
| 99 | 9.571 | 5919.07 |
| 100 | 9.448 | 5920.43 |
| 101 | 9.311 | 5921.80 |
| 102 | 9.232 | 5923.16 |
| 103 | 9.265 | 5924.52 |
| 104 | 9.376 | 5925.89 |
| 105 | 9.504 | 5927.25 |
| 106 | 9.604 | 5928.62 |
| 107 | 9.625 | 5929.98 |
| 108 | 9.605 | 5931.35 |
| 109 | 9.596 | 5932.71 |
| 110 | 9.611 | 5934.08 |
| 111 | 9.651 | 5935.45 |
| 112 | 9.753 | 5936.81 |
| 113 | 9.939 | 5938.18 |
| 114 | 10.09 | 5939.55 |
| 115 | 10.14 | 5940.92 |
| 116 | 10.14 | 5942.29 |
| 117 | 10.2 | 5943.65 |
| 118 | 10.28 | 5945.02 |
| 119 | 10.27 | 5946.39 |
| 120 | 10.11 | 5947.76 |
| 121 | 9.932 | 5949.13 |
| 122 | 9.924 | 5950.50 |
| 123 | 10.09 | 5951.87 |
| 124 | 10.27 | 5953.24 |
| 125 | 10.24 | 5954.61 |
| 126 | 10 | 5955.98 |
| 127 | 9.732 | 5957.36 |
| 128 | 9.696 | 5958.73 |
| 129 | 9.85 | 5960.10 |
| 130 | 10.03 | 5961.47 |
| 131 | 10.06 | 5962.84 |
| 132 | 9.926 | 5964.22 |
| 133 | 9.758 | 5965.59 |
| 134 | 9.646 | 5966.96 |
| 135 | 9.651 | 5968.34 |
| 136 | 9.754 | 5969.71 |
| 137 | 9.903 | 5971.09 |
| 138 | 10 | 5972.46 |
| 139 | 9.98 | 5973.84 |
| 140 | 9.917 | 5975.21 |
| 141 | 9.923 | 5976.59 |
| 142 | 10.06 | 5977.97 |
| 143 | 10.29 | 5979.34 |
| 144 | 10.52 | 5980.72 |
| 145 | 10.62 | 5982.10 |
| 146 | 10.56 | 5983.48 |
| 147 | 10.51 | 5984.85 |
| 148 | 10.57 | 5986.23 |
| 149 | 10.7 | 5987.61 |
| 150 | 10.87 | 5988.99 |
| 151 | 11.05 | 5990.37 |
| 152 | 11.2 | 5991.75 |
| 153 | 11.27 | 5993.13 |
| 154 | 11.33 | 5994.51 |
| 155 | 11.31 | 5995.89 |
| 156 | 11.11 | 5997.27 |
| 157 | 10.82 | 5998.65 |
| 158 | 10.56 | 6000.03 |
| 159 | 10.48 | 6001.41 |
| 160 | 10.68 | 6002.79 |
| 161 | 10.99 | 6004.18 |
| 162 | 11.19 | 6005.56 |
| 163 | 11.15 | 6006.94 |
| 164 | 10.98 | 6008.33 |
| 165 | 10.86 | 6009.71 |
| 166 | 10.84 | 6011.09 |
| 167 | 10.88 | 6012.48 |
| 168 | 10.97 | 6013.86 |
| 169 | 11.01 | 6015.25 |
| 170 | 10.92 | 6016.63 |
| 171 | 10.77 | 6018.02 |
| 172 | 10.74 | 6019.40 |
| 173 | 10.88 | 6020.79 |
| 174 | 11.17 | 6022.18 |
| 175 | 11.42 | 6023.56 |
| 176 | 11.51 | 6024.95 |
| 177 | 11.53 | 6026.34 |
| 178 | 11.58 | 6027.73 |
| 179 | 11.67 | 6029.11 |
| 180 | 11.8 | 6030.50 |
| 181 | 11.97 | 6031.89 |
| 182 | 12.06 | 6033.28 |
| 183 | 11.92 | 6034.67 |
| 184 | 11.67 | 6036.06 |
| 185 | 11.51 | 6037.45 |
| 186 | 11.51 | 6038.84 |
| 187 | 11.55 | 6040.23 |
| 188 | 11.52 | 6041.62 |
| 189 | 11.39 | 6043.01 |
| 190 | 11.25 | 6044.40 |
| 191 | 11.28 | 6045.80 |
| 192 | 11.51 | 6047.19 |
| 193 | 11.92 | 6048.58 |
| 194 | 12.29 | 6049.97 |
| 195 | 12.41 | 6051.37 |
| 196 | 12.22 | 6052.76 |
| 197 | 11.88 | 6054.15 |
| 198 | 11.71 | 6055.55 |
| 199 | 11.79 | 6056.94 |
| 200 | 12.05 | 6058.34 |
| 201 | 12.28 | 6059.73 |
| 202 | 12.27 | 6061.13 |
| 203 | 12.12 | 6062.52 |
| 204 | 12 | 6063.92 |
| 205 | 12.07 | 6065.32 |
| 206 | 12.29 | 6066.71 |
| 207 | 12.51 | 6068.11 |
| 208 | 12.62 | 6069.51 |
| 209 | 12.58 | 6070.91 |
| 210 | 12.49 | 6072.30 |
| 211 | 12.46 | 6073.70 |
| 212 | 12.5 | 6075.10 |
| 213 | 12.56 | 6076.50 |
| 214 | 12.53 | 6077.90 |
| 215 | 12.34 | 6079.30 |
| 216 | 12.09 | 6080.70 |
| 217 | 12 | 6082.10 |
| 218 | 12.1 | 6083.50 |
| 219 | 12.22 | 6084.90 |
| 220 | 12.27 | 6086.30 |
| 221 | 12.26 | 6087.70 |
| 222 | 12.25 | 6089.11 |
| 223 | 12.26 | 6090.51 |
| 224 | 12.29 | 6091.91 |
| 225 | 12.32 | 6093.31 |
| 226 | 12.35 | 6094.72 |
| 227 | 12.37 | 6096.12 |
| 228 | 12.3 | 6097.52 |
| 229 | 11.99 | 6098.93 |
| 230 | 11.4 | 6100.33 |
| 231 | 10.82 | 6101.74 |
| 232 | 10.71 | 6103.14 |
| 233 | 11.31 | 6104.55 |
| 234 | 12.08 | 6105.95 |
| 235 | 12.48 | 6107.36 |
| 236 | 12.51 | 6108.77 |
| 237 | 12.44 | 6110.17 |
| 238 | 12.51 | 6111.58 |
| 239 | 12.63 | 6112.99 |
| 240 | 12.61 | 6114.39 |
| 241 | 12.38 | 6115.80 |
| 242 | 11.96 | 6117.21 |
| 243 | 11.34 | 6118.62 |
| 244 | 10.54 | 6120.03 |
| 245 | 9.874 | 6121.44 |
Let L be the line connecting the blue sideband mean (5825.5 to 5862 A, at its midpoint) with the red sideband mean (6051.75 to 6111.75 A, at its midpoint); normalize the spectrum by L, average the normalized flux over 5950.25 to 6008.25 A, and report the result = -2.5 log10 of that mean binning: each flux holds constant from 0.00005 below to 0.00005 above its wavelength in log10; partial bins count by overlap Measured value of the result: 0.12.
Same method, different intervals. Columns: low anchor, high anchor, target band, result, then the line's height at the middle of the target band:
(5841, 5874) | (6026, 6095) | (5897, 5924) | 0.29 mag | 10.6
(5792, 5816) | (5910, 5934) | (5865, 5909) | 0.41 mag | 10.1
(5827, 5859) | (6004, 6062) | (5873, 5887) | 0.36 mag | 11.1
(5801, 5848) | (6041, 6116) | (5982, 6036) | 0.08 mag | 11.9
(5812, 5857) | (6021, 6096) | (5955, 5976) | 0.18 mag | 11.6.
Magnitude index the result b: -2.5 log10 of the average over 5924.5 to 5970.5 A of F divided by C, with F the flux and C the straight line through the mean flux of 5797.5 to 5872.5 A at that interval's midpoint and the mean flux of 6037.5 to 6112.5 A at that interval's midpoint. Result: 0.16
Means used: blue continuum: 11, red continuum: 12.1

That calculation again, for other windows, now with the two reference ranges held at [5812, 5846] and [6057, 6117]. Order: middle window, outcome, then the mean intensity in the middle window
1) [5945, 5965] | 0.17 mag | 10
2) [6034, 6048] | 0.05 mag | 11.5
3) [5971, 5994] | 0.13 mag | 10.5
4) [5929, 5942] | 0.19 mag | 9.78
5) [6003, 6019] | 0.09 mag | 10.9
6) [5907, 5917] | 0.32 mag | 8.63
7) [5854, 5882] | 0.23 mag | 9.19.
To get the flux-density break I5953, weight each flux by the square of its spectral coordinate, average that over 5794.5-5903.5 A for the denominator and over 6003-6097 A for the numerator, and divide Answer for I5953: 1.3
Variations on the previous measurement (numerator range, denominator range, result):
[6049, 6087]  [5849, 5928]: 1.61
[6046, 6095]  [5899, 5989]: 1.33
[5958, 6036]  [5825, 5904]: 1.27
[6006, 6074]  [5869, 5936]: 1.57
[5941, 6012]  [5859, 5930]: 1.35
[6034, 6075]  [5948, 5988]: 1.22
